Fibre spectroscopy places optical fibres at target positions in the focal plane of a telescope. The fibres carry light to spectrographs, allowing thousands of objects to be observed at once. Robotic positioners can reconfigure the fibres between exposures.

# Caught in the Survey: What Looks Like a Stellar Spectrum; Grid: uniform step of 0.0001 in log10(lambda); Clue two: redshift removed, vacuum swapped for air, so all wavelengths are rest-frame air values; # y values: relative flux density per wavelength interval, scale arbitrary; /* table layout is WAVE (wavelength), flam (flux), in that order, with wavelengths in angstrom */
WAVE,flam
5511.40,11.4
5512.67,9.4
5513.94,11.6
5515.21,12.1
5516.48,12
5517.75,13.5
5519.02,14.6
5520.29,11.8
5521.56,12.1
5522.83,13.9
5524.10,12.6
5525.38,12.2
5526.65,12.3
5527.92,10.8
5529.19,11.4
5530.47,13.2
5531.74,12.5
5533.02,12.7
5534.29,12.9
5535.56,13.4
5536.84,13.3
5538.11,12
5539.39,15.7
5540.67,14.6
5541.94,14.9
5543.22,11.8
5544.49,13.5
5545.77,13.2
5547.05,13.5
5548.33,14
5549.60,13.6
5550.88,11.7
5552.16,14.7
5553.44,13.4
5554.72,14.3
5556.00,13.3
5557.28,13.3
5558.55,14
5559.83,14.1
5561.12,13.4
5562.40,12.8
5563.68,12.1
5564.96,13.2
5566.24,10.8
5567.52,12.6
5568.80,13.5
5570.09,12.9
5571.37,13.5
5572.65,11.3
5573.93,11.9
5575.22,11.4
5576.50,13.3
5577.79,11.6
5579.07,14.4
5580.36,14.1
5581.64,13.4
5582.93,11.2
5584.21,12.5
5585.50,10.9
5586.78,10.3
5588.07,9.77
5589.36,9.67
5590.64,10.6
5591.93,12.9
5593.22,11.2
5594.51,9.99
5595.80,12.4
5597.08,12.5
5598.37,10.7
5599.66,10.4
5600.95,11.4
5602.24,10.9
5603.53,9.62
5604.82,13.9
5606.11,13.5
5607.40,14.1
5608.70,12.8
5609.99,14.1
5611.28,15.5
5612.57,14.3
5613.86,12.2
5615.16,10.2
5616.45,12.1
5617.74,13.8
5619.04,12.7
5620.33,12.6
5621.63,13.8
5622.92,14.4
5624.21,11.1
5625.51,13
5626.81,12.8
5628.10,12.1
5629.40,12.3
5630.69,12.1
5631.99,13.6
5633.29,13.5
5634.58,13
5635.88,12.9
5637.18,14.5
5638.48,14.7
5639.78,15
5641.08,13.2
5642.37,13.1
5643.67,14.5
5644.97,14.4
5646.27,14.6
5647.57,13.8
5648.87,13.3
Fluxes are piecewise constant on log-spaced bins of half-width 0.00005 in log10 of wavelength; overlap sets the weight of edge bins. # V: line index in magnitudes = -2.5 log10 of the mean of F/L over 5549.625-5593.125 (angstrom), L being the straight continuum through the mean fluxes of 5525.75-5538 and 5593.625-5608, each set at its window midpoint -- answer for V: -0.04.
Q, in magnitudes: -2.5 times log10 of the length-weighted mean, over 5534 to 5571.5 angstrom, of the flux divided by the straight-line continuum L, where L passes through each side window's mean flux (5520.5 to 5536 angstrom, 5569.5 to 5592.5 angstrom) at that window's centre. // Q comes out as -0.09 mag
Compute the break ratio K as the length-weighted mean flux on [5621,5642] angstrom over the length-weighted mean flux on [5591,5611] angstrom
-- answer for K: 1.10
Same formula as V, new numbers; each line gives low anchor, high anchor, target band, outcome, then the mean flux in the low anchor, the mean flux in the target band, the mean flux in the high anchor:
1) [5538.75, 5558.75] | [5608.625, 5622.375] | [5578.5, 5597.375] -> 0.15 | 13.7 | 11.7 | 13.1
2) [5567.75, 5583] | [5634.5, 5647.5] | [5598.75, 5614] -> 0.05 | 12.8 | 12.7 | 14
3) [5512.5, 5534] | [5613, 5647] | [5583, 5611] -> 0.11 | 12.3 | 11.7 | 13.2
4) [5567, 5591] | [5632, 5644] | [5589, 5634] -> 0.05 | 12.1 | 12.4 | 13.8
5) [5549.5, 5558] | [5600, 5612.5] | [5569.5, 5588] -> 0.08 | 13.5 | 12.3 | 12.9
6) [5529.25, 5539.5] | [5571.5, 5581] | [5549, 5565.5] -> -0.05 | 13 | 13.4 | 12.6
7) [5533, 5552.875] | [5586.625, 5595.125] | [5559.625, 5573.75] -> -0.05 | 13.5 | 12.7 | 10.6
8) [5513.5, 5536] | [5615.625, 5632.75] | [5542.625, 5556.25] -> -0.06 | 12.5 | 13.4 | 12.8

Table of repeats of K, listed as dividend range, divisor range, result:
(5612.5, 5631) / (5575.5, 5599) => 1.07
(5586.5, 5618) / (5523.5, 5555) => 0.91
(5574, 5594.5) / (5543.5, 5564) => 0.88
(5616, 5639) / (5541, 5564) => 0.97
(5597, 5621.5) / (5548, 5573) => 0.95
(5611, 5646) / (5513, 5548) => 1.03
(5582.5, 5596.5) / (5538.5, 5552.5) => 0.81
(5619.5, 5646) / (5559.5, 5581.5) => 1.05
